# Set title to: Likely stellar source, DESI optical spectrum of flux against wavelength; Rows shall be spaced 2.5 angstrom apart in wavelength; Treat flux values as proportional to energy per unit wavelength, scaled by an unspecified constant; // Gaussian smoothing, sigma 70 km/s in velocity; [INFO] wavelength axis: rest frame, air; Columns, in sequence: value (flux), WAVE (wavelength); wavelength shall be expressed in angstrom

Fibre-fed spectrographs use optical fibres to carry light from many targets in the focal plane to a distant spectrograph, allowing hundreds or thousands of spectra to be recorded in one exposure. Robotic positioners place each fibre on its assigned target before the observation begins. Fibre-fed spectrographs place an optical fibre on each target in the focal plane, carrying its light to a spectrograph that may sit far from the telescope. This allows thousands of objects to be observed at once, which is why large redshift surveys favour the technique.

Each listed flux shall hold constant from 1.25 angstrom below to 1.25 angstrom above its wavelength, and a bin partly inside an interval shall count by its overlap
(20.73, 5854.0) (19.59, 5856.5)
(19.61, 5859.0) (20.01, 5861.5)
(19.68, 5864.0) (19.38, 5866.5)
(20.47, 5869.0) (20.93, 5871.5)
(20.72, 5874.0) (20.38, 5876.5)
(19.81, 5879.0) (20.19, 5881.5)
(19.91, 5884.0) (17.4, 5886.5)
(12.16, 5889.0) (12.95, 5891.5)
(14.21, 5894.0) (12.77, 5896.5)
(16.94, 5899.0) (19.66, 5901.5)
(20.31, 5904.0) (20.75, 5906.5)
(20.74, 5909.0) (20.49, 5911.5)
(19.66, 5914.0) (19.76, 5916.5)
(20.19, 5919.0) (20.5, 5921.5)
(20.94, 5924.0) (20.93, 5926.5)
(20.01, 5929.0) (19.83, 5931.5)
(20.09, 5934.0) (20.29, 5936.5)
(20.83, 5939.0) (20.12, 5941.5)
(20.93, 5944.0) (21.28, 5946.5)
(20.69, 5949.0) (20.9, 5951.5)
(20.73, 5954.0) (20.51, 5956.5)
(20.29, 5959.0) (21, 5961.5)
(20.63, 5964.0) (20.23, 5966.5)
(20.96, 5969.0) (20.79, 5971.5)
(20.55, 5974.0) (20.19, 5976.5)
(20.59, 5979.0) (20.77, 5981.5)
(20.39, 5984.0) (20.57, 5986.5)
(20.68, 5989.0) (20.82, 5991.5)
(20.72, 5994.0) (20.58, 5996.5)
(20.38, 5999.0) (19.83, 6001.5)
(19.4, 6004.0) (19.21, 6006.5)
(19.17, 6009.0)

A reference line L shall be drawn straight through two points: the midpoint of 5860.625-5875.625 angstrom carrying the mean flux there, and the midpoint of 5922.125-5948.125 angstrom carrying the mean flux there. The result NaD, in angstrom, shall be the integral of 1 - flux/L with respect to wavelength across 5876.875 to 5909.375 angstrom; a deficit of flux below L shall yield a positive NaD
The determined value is 4.50 angstrom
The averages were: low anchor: 20.2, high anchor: 20.5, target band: 17.5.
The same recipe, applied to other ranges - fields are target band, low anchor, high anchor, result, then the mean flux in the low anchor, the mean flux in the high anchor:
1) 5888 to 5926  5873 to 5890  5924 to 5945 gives 2.6 angstrom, 18.7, 20.4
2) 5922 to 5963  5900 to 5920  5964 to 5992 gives -0.4 angstrom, 20.2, 20.6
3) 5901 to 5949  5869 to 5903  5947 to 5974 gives -2.9 angstrom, 17.7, 20.7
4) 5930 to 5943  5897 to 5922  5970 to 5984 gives -0.1 angstrom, 19.7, 20.6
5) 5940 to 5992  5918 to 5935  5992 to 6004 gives -0.8 angstrom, 20.4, 20.3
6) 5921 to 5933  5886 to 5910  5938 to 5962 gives -0.9 angstrom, 16.7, 20.7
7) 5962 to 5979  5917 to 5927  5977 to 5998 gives 0.0 angstrom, 20.6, 20.6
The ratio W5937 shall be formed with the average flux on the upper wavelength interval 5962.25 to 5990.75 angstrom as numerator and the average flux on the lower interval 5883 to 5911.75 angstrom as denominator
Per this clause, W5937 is 1.20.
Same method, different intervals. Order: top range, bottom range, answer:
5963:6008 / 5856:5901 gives 1.12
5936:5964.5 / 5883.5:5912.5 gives 1.20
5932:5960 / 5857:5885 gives 1.02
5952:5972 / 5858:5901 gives 1.14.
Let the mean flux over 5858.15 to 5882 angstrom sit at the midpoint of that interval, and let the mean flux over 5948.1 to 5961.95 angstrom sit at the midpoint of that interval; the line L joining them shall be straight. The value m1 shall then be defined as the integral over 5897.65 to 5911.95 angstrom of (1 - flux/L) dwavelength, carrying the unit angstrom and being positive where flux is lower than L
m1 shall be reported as 0.4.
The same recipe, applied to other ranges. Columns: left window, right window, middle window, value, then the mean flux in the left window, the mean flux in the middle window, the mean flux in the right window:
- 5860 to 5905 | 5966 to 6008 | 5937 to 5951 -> -0.9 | 18.2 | 20.8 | 20.4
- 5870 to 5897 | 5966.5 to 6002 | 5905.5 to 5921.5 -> -1.6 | 17.6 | 20.3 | 20.6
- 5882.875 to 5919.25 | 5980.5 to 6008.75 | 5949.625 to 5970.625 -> -1.4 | 17.8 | 20.7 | 20.3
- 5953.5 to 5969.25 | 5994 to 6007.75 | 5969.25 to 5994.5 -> -0.4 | 20.6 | 20.6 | 20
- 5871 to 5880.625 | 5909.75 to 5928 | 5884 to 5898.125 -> 4.1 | 20.4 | 14.5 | 20.4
